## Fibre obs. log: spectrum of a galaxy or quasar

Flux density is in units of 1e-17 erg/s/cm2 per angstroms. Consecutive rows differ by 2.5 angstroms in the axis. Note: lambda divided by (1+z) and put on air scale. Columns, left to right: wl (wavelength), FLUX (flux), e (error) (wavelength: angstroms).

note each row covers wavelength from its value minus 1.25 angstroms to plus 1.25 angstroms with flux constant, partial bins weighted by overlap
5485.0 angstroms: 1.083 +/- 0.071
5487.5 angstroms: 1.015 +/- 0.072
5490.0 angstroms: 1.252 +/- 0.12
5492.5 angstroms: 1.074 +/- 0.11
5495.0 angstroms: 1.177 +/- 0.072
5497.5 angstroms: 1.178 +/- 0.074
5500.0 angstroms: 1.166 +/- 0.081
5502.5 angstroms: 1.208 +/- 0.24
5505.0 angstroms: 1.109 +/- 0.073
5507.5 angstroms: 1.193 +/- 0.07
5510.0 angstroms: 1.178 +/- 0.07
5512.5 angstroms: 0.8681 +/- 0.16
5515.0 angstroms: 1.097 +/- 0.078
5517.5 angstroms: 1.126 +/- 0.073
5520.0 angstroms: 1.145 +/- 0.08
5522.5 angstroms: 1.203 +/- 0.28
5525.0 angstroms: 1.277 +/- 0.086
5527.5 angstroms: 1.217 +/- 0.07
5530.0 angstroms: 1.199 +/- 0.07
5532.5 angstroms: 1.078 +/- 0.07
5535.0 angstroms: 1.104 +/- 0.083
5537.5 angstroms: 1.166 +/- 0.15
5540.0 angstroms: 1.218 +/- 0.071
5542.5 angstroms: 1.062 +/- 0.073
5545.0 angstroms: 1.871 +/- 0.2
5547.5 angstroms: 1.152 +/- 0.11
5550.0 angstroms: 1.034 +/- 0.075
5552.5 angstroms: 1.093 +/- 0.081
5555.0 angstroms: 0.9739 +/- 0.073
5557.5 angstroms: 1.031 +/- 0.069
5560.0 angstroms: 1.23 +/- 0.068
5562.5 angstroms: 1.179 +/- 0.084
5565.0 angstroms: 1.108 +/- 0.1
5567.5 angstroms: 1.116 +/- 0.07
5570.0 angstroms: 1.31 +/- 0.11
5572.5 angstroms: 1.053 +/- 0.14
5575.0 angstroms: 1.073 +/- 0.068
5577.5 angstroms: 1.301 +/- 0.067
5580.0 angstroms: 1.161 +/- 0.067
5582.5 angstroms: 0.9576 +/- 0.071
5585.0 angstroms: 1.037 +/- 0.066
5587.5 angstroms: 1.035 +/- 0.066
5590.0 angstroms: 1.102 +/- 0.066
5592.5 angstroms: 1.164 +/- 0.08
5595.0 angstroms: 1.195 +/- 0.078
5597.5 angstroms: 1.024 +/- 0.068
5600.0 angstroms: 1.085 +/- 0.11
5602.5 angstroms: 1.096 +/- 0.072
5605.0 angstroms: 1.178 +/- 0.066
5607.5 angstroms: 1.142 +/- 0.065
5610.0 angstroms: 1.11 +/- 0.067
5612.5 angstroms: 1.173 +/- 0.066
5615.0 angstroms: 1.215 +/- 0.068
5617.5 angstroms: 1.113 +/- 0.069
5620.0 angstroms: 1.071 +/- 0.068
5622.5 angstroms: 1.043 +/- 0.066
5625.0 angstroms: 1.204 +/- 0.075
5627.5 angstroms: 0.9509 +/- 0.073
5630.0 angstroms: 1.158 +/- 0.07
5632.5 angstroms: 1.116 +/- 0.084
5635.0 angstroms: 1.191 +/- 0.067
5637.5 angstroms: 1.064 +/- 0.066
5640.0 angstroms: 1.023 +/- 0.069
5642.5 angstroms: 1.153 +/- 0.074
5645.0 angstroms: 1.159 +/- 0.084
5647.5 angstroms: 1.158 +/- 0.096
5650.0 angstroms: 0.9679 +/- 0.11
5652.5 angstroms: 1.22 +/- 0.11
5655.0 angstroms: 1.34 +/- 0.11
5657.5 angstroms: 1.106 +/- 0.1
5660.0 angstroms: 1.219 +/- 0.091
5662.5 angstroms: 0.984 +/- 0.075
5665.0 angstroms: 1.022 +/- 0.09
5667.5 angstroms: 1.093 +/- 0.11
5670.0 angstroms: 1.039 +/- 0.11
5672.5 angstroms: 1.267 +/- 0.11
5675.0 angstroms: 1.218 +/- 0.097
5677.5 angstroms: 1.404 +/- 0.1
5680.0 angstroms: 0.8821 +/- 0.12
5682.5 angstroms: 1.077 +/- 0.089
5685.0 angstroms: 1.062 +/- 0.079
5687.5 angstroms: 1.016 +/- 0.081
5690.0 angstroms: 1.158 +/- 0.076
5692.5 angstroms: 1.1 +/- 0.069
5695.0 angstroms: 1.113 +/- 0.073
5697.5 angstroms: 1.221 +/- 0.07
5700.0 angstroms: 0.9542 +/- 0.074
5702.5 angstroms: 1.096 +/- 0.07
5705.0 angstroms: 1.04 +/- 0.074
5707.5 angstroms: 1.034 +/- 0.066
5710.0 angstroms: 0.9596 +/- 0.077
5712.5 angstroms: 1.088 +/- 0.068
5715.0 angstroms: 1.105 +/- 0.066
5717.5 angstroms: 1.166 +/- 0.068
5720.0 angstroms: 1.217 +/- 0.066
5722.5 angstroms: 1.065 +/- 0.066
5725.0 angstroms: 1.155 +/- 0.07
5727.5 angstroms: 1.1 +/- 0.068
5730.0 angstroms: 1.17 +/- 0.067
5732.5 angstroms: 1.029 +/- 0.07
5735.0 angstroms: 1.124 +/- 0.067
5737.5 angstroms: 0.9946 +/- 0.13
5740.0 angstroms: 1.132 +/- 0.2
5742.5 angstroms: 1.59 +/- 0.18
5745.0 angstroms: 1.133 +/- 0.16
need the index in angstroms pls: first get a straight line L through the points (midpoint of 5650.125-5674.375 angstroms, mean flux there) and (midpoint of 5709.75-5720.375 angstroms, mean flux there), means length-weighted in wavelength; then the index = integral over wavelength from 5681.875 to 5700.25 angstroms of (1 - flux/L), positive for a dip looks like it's 0.5 angstroms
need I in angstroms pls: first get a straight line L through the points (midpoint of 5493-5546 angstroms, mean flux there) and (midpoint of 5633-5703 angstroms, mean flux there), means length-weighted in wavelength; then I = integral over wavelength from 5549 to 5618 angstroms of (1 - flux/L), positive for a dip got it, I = 2.1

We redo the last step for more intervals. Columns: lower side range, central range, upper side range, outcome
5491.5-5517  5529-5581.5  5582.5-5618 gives -2.2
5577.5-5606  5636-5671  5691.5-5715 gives -0.9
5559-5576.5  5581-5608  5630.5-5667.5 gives 1.2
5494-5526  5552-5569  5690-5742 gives 0.4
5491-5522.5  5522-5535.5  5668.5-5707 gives -0.7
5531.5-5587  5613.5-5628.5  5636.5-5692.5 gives 0.4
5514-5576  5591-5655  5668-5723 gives 0.6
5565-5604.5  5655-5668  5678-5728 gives -0.2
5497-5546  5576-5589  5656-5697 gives 0.6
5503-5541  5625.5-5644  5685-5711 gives 0.0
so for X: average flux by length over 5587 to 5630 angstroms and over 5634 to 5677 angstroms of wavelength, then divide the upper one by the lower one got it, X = 1.02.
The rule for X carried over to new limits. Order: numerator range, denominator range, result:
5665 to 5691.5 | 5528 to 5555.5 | 0.94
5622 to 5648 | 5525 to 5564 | 0.94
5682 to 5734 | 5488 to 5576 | 0.94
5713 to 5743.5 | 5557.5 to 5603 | 1.02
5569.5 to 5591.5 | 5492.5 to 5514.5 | 0.98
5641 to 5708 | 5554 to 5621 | 1.00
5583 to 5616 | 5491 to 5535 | 0.97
